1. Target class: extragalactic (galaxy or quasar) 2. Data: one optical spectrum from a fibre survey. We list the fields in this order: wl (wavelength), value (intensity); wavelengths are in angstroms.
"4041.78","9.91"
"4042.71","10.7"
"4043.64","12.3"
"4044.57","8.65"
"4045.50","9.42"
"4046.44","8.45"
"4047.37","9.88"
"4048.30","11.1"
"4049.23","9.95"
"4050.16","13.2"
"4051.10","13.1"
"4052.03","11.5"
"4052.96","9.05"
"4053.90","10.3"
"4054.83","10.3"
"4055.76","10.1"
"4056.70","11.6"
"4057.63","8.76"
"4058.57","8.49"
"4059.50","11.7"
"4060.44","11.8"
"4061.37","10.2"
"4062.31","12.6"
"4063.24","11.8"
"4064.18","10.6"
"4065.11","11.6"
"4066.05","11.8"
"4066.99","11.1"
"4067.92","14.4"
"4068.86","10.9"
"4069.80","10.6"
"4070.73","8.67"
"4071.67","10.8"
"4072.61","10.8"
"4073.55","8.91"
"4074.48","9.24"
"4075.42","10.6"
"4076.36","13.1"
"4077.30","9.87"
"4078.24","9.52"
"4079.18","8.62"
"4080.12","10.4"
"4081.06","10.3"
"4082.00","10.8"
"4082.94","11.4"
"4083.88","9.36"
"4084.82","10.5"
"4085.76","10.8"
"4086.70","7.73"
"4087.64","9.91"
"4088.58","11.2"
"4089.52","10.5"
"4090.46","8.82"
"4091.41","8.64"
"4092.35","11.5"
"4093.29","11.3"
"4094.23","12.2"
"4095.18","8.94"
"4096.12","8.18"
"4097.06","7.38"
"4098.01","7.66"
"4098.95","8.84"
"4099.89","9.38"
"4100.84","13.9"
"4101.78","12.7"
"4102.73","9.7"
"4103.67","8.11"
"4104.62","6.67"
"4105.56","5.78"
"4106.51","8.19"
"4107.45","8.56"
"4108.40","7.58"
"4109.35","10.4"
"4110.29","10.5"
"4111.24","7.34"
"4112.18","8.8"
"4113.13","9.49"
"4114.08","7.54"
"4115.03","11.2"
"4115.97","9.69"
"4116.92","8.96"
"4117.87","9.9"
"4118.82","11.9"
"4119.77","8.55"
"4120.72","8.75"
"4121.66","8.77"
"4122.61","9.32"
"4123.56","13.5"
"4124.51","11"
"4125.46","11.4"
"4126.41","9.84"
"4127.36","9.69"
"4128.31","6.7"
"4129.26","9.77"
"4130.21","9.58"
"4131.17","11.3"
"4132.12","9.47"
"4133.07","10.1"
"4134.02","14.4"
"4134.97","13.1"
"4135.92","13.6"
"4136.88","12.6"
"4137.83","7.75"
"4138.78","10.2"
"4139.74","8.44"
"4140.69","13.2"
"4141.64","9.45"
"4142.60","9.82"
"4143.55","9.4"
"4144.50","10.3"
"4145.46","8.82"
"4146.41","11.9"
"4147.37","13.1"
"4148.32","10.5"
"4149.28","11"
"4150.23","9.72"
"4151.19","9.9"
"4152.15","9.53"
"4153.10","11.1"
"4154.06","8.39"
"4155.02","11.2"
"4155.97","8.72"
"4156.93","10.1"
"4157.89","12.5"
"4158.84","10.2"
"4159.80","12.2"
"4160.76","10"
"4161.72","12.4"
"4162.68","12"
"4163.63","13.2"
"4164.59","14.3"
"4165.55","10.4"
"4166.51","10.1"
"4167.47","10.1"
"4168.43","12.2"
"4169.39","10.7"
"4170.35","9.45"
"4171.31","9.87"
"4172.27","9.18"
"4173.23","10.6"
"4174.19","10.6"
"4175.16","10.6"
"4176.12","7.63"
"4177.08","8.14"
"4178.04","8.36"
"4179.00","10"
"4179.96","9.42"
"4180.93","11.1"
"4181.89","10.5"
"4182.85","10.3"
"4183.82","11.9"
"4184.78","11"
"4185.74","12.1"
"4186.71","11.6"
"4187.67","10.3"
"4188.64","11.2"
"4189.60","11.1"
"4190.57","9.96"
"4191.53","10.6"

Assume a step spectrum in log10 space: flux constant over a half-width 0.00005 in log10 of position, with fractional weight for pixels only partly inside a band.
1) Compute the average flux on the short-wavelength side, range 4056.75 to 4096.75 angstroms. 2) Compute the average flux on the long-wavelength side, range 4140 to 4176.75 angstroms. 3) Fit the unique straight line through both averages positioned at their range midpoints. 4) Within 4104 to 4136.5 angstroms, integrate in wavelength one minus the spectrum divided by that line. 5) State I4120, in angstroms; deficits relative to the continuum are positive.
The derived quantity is 2.4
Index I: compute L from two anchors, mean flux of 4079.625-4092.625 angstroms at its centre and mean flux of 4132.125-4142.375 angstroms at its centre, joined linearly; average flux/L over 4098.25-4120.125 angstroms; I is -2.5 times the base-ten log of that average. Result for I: 0.14 mag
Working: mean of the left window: 10.1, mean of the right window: 11.2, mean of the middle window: 9.28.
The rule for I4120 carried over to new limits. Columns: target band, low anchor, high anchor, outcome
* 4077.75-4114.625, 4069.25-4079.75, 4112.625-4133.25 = 1.9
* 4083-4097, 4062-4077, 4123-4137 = 1.4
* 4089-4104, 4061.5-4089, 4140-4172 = 1.1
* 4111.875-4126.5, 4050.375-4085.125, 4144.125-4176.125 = 1.1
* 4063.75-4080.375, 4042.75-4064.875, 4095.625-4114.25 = -1.0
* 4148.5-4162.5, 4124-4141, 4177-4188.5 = 0.1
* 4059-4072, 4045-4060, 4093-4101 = -1.5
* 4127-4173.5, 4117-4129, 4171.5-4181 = -4.6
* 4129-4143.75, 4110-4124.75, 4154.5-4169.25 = -0.6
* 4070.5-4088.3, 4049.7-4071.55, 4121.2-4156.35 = 1.3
